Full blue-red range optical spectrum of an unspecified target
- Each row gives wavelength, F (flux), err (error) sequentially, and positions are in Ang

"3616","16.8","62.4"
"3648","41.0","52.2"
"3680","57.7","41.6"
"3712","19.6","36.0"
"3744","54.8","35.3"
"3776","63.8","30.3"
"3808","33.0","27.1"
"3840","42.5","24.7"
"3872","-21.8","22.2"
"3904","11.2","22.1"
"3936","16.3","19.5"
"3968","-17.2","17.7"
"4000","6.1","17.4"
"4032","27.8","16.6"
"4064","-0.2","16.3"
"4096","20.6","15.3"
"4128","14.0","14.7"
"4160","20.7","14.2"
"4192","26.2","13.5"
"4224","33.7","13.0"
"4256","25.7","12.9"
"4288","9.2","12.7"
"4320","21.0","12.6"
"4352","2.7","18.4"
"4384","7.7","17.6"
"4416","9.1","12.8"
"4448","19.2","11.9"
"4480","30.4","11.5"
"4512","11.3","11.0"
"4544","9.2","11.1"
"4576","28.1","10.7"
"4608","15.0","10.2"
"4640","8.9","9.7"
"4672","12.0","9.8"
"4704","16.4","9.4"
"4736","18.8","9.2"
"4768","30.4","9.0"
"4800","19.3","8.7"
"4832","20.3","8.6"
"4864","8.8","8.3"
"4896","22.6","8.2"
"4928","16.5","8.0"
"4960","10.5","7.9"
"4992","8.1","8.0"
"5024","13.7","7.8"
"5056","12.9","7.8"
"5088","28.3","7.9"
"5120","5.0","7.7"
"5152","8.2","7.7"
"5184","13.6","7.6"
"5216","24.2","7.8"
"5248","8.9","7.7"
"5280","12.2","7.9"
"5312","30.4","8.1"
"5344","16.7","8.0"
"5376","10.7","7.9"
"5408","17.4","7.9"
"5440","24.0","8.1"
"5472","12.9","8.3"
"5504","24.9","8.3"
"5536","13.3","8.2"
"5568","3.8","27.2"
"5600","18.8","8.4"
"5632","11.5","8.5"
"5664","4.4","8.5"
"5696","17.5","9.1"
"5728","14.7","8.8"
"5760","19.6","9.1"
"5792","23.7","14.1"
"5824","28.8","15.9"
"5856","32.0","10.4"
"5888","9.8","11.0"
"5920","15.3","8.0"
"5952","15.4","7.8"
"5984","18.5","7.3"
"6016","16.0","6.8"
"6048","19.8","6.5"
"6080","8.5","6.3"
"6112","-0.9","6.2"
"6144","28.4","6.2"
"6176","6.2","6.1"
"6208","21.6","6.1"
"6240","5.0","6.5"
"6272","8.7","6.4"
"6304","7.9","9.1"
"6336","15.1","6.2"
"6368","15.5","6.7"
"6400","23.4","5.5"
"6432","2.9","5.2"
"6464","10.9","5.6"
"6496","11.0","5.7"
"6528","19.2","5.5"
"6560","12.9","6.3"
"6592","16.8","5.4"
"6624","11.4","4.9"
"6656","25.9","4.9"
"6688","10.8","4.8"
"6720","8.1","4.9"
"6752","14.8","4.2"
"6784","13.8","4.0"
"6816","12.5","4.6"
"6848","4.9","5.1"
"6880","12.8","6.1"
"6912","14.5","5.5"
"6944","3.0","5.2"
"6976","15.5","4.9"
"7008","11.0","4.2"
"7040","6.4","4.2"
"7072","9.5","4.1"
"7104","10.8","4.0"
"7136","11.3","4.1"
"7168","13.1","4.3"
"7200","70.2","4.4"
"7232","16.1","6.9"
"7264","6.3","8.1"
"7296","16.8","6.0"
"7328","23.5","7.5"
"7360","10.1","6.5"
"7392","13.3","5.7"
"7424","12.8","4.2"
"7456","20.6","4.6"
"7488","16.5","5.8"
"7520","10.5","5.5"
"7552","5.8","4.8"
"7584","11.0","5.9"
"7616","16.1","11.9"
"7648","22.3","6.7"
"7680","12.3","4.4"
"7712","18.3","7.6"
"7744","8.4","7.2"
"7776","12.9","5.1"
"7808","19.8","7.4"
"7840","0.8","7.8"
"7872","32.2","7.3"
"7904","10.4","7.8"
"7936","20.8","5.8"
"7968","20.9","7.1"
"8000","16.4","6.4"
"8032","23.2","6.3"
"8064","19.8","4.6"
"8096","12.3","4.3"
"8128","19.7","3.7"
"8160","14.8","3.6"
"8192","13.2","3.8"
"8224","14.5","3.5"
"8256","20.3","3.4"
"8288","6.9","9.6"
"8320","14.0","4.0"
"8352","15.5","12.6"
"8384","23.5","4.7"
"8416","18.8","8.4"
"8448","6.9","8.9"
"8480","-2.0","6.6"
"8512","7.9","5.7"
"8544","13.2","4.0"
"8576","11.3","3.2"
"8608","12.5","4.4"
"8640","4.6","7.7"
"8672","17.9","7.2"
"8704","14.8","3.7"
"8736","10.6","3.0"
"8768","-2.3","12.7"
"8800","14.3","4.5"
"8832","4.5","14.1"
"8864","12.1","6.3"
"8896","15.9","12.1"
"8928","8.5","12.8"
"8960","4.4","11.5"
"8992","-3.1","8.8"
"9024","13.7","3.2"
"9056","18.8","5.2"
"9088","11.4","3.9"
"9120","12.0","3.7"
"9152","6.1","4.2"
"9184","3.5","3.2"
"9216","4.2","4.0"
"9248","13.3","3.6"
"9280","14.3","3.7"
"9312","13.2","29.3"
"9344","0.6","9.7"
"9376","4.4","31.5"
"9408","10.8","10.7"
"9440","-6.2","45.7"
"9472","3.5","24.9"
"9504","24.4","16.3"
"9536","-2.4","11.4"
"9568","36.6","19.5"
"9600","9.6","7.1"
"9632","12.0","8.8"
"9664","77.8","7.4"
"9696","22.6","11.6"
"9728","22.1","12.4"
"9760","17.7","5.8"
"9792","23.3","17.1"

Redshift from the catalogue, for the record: 0.93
